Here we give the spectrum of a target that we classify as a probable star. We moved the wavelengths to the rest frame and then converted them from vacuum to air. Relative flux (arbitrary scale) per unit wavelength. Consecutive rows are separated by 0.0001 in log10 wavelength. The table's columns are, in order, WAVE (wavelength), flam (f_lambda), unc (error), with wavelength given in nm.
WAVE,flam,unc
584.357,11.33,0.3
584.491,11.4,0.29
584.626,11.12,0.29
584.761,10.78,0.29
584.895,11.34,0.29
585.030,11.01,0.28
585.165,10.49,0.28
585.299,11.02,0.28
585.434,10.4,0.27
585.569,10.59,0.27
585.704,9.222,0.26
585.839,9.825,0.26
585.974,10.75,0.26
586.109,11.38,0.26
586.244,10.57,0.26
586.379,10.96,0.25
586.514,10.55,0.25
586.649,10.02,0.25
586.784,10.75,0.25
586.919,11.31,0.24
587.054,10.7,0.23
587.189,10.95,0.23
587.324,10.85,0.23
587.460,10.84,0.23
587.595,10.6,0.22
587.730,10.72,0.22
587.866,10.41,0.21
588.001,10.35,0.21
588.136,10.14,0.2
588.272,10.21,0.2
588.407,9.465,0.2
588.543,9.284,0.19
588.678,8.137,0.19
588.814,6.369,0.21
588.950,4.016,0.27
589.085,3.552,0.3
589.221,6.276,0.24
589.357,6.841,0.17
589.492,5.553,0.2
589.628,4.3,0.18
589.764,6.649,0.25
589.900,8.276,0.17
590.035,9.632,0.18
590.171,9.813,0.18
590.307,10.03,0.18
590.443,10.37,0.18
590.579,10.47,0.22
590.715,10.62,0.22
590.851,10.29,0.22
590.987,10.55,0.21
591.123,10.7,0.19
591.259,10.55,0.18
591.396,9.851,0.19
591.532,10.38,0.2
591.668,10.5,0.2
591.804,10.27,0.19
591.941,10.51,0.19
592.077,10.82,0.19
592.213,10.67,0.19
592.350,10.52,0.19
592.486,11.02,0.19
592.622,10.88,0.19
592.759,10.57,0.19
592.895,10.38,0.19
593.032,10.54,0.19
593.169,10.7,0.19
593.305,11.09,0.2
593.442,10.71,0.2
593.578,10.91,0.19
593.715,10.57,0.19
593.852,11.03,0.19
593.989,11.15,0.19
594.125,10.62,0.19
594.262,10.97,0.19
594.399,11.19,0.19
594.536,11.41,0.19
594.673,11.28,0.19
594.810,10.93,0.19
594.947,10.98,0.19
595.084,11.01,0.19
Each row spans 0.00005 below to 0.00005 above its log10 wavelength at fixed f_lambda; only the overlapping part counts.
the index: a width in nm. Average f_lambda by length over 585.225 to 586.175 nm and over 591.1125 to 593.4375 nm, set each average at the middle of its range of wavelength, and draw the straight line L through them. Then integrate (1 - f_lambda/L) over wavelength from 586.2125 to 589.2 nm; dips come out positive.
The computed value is 0.28 nm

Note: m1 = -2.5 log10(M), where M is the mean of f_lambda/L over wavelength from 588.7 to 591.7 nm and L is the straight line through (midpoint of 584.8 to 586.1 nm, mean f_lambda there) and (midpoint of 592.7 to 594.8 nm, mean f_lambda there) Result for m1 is 0.27 mag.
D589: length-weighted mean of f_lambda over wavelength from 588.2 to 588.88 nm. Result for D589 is 8.7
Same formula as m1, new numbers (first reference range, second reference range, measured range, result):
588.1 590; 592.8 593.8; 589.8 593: -0.142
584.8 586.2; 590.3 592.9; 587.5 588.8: 0.082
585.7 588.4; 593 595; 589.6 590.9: 0.171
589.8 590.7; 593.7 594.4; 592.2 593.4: -0.019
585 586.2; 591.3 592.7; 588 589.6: 0.394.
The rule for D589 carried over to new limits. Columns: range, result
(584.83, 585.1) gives 11.1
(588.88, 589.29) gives 4.62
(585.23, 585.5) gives 10.7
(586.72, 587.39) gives 10.9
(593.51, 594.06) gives 10.9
